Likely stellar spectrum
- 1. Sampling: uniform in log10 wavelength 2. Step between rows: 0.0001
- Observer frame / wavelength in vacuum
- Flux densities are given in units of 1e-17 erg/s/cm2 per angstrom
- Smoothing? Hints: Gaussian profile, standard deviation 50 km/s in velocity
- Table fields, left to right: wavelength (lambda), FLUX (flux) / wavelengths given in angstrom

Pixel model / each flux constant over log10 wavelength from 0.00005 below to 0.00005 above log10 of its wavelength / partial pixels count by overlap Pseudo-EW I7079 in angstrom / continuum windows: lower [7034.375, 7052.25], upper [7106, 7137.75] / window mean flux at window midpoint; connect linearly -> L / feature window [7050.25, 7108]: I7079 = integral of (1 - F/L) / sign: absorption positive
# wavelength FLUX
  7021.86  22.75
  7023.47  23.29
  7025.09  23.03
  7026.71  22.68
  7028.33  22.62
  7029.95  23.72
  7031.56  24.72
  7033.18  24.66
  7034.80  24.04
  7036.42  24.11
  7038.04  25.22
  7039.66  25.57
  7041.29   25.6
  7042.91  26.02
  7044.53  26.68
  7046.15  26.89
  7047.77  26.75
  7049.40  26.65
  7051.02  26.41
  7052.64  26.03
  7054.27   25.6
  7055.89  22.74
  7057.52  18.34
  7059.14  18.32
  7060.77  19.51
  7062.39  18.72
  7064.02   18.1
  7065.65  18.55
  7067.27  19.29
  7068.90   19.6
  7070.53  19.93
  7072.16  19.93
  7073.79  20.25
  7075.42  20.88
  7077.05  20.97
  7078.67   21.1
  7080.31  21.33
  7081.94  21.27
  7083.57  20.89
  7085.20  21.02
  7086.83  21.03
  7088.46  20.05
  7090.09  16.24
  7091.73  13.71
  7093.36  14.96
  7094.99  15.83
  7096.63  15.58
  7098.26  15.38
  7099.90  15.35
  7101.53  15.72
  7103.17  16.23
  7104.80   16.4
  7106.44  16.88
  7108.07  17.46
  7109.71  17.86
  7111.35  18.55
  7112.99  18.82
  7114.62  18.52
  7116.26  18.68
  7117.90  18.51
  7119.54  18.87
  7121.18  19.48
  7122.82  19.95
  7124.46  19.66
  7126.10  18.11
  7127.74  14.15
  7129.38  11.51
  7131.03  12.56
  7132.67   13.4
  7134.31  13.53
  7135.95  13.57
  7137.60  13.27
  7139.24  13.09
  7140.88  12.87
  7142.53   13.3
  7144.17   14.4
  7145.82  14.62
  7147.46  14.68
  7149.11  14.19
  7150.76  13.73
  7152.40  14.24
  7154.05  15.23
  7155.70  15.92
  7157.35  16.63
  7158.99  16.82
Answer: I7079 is 6.8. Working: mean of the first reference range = 25.9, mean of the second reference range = 16.7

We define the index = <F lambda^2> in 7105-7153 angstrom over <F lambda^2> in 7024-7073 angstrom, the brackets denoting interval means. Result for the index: 0.7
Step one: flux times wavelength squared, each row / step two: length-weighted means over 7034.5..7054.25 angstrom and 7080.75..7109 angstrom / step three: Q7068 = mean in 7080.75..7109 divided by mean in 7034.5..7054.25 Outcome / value 0.68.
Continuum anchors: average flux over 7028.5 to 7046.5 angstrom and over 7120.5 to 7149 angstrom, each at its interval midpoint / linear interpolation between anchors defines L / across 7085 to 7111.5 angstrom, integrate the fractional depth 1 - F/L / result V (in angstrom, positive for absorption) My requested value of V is 2.6 angstrom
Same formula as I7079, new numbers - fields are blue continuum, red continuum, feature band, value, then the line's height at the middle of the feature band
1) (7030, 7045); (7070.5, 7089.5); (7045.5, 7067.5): 0.8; 23.1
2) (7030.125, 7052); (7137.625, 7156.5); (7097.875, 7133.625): 1.2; 17.5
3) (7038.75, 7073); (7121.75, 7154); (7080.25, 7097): 1.0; 19.4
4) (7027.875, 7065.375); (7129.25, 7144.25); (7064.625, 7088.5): -0.3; 20.2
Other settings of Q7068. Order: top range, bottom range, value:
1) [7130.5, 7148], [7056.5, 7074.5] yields 0.72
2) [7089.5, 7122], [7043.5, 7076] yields 0.78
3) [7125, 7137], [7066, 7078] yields 0.71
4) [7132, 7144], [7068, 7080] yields 0.67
